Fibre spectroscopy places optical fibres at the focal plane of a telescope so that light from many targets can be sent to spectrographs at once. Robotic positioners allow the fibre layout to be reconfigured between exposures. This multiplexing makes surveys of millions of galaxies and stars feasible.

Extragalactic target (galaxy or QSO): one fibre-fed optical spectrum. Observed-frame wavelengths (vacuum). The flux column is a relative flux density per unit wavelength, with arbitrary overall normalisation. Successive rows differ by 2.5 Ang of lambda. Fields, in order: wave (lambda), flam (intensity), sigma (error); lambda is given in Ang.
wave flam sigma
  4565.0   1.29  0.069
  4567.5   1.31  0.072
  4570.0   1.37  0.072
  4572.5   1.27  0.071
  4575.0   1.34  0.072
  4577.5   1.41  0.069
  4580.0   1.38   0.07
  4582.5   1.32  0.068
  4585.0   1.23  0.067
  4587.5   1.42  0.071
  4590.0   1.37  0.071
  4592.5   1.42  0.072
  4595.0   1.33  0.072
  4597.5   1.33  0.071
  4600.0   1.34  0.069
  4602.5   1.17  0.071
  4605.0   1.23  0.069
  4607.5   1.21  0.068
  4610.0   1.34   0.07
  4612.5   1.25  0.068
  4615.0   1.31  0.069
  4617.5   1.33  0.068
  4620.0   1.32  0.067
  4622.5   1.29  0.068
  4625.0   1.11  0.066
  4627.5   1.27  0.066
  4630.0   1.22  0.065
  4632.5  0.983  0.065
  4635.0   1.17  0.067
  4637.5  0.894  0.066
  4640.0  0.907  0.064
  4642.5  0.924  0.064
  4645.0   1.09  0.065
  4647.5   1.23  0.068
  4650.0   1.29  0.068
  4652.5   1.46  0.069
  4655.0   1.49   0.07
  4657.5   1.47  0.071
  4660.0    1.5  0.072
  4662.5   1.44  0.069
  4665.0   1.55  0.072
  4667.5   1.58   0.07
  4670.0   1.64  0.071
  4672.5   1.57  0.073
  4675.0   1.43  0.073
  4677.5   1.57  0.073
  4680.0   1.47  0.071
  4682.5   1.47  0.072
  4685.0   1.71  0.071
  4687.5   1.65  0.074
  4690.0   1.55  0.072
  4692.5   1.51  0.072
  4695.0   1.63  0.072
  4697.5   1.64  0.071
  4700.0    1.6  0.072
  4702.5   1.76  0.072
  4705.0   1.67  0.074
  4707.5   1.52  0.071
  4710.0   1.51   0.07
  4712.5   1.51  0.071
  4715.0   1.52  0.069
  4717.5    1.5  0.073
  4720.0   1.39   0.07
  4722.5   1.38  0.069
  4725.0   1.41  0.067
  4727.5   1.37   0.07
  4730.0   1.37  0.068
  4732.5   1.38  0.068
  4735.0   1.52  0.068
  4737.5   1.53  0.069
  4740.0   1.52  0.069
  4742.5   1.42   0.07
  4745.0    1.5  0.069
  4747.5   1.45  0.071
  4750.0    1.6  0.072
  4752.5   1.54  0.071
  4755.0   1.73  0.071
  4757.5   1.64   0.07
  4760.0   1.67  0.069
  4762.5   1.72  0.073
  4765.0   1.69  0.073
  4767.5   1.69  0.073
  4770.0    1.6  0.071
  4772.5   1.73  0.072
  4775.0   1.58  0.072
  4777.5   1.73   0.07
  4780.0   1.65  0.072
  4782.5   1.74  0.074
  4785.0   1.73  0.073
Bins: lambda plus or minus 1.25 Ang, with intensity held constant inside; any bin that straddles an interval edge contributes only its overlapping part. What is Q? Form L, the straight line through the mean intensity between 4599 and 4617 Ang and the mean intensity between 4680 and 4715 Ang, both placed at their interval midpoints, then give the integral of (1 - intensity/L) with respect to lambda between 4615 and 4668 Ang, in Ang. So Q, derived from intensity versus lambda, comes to 4.9 Ang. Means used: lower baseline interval 1.27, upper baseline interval 1.59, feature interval 1.26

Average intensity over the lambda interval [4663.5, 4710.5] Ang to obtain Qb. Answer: 1.58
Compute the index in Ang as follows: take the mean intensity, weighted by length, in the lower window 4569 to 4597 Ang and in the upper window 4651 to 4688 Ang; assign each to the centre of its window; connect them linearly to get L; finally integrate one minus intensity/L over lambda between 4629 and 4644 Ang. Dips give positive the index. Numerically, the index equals 4.58 Ang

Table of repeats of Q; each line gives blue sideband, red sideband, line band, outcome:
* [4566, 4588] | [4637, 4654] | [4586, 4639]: -0.9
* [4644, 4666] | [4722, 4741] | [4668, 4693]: -2.7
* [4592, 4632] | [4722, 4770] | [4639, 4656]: 1.8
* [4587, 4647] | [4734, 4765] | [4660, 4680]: -2.6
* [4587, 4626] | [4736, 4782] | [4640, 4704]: -1.9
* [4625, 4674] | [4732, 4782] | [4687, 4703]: -2.1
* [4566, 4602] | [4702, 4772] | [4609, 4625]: 1.1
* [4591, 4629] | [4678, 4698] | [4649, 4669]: -0.1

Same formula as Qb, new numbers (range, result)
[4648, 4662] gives 1.43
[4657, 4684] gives 1.52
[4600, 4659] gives 1.22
